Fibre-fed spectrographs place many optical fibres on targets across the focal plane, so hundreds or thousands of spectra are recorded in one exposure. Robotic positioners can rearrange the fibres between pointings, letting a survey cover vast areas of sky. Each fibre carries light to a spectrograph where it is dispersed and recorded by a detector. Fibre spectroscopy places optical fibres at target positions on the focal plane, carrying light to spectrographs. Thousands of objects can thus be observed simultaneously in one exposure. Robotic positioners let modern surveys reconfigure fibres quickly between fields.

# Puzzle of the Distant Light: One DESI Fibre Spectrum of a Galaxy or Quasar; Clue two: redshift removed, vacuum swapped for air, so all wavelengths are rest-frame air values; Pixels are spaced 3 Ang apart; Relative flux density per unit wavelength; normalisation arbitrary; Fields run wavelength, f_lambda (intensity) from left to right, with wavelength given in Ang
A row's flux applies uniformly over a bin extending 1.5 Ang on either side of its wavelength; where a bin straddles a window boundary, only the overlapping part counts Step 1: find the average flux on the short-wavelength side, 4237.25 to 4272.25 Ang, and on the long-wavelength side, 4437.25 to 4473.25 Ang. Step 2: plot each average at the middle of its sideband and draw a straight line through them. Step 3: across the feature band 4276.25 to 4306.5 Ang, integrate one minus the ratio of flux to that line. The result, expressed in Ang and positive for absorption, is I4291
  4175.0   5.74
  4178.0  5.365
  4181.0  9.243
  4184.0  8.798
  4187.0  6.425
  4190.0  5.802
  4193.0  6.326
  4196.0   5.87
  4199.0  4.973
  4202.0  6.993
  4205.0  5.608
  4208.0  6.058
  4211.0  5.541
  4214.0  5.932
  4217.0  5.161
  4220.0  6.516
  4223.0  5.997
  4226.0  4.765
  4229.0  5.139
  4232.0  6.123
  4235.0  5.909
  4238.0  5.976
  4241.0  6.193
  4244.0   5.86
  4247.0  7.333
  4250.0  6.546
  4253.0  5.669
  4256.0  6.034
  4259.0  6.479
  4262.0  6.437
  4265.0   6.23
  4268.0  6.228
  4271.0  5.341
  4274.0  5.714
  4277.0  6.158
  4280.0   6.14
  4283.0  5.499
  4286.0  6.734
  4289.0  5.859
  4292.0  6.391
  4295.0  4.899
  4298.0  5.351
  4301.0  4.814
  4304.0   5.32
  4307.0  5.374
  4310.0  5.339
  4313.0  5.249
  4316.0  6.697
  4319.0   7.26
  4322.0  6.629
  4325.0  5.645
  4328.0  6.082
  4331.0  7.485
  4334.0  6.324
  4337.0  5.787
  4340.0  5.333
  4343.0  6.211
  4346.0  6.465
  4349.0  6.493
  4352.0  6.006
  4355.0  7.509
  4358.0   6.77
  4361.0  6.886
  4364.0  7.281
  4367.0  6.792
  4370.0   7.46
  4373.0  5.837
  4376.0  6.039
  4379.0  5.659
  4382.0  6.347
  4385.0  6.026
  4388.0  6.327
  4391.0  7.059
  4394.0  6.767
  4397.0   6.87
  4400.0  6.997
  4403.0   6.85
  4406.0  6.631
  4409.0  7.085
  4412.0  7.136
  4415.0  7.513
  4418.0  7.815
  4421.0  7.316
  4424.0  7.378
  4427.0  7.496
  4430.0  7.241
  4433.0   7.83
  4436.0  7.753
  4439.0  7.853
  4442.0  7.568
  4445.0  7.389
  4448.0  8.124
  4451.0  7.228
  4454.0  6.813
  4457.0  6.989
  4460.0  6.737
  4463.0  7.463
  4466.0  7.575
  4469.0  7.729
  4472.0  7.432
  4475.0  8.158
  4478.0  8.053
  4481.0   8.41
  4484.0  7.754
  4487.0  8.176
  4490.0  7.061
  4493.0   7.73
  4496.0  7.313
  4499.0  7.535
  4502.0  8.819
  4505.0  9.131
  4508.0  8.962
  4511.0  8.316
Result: 3.42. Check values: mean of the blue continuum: 6.2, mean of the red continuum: 7.41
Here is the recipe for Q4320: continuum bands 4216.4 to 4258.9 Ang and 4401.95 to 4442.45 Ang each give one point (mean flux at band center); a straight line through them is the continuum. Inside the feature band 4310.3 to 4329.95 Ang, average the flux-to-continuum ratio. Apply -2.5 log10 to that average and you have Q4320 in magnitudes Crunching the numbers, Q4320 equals 0.06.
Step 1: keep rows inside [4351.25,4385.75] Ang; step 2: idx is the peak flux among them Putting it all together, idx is 7.509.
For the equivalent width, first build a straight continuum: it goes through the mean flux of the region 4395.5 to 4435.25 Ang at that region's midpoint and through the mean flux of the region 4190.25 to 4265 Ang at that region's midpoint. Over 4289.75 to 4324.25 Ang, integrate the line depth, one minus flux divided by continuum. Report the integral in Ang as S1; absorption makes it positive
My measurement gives 4.0 Ang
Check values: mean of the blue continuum 5.98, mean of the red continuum 7.25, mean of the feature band 5.76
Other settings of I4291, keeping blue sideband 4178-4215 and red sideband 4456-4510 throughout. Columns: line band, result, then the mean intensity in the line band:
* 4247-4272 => 1.96 Ang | 6.21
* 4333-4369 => 3.46 Ang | 6.5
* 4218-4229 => 1.53 Ang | 5.65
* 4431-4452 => -0.10 Ang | 7.68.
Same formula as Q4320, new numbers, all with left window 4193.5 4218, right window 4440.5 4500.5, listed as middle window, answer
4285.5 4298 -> 0.10 mag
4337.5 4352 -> 0.11 mag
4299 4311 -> 0.23 mag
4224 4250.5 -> 0.01 mag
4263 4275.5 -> 0.06 mag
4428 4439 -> -0.05 mag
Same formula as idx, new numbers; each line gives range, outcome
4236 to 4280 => 7.333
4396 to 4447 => 7.853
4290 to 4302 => 6.391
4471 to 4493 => 8.41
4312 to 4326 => 7.26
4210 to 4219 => 5.932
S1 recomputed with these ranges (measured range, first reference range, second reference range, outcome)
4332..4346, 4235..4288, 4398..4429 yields 1.4 Ang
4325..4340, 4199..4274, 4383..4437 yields 0.8 Ang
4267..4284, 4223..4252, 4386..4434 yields 1.1 Ang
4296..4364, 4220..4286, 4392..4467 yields 4.4 Ang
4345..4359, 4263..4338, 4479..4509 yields -0.3 Ang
